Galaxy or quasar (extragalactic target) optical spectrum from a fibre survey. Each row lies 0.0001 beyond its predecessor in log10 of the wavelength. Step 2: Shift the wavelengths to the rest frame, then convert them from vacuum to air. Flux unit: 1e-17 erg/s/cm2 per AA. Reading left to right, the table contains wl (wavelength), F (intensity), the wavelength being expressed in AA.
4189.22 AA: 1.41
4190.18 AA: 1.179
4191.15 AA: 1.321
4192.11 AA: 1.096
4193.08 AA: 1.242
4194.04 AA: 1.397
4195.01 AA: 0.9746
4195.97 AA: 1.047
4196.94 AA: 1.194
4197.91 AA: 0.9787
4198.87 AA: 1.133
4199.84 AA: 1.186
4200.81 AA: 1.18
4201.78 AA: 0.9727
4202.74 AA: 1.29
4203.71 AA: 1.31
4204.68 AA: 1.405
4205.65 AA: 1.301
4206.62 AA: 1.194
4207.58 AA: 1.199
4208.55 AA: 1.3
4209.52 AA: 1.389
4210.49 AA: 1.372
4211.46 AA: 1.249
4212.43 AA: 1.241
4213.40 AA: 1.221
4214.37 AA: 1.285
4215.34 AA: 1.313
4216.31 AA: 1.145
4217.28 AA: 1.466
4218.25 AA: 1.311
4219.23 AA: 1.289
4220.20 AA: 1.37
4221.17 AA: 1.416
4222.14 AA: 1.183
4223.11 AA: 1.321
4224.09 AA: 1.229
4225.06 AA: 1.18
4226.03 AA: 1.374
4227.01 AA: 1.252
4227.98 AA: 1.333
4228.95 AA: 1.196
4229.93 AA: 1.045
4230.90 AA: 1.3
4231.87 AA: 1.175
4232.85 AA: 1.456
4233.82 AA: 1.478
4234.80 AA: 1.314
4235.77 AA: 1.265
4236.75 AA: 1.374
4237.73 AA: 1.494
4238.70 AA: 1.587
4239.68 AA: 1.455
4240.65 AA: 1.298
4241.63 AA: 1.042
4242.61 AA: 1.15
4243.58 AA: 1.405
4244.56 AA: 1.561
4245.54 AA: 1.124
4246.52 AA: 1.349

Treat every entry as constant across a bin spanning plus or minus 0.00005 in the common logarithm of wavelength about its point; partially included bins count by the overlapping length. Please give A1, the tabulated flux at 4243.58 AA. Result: 1.405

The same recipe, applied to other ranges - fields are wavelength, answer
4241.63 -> 1.042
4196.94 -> 1.194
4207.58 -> 1.199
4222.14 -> 1.183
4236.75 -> 1.374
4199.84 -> 1.186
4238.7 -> 1.587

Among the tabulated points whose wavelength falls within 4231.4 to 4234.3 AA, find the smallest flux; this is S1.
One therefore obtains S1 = 1.175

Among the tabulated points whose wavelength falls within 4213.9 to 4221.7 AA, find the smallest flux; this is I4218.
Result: 1.145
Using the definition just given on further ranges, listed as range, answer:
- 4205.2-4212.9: 1.194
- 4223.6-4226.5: 1.18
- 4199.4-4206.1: 0.9727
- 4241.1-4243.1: 1.042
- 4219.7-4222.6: 1.183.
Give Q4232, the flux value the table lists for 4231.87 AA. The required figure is 1.175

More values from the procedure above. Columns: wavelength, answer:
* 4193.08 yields 1.242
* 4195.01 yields 0.9746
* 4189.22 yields 1.41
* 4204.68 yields 1.405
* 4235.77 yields 1.265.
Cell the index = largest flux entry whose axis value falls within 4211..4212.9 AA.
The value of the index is 1.249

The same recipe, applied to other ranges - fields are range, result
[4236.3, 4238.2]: 1.494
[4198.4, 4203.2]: 1.29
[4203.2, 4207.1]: 1.405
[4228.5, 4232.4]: 1.3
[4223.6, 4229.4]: 1.374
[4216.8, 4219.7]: 1.466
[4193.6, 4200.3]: 1.397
